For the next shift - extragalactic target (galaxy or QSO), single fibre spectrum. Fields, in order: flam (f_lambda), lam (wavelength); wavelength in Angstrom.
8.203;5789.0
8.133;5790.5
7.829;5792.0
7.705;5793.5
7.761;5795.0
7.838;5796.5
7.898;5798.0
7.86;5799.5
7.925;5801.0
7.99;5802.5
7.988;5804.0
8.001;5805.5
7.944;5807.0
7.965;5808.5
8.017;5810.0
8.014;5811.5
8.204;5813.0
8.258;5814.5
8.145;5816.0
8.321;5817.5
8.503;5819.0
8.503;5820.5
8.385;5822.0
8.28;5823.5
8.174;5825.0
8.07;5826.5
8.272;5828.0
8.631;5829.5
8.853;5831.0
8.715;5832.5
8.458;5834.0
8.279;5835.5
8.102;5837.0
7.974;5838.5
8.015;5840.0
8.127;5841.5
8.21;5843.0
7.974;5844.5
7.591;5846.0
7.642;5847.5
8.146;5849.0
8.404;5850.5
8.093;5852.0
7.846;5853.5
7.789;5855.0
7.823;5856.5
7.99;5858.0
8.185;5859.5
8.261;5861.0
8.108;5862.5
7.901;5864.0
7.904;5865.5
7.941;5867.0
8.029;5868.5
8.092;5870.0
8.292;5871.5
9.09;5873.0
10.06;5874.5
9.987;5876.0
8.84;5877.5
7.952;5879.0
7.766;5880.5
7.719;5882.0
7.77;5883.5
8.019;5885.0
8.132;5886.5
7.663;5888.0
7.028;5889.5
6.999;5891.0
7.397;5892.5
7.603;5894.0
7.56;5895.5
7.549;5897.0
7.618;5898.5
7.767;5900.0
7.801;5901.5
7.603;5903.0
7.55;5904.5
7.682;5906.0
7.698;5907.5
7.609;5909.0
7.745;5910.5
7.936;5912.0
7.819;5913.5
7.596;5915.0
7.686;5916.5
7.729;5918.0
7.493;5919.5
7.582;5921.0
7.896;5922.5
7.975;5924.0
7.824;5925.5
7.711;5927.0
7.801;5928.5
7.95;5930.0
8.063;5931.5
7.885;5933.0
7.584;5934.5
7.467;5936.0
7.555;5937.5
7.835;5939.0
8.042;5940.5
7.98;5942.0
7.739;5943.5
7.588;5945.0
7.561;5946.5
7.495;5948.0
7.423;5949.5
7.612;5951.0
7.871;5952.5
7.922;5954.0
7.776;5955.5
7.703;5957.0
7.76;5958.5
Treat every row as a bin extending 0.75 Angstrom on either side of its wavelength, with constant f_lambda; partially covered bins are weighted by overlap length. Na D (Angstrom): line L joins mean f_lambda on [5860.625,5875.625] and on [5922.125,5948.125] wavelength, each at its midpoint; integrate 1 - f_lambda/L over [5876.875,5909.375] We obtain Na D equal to 1.9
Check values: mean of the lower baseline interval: 8.41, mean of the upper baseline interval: 7.78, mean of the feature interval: 7.69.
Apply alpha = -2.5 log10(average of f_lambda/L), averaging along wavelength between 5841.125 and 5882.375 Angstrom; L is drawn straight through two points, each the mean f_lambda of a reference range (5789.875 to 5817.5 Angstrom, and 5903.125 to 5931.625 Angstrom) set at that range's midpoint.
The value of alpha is -0.05 mag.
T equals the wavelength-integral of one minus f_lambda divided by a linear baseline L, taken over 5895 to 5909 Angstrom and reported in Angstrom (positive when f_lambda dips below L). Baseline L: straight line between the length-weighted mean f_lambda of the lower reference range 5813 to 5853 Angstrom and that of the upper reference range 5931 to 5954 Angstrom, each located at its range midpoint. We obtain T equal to 0.46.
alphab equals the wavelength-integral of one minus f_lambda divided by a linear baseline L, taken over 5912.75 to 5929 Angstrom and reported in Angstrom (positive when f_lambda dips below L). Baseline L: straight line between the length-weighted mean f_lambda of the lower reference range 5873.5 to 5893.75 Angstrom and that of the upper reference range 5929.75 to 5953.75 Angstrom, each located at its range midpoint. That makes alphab 0.3 Angstrom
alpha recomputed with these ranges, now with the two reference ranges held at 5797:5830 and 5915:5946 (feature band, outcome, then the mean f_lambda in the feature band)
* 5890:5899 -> 0.063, 7.44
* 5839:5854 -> 0.004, 8.01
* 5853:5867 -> 0.002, 7.98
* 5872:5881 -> -0.132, 8.96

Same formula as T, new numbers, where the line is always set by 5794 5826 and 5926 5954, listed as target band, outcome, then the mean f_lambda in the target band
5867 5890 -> -1.1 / 8.3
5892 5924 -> 0.6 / 7.67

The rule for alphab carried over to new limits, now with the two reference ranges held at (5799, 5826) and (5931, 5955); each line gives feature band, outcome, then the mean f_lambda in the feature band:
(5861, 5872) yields -0.1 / 8.05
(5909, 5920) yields 0.1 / 7.71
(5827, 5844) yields -0.5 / 8.32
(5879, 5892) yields 0.4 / 7.65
